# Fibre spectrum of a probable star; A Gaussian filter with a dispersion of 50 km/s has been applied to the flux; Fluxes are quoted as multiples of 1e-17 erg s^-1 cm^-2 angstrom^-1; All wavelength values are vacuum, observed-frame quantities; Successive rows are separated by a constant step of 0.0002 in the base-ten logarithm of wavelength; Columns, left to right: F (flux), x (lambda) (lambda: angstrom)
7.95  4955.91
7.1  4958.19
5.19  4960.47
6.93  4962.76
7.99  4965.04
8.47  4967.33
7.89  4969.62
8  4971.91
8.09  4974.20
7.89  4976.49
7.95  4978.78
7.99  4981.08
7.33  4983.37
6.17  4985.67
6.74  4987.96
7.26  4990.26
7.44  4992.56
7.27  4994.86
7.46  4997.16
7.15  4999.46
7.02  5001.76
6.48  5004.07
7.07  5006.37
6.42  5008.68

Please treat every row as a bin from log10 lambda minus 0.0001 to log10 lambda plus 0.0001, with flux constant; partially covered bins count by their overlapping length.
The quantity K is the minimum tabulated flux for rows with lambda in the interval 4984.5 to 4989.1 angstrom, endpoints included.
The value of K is 6.17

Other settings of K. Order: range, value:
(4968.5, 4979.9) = 7.89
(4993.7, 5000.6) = 7.15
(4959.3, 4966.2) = 5.19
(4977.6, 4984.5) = 7.33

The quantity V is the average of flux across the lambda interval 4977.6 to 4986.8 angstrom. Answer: 7.36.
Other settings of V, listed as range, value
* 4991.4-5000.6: 7.33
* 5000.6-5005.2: 6.75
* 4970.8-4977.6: 8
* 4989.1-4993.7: 7.34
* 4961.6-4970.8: 7.81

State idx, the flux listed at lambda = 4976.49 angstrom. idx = 7.89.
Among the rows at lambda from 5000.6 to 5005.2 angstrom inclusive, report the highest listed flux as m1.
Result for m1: 7.02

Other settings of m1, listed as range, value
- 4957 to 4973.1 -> 8.47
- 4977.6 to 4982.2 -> 7.99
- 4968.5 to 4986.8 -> 8.09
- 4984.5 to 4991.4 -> 7.26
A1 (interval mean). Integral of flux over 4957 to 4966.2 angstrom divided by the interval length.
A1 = 6.81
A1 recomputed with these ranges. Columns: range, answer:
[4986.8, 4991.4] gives 7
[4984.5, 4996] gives 6.98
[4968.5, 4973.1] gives 7.95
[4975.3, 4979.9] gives 7.93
